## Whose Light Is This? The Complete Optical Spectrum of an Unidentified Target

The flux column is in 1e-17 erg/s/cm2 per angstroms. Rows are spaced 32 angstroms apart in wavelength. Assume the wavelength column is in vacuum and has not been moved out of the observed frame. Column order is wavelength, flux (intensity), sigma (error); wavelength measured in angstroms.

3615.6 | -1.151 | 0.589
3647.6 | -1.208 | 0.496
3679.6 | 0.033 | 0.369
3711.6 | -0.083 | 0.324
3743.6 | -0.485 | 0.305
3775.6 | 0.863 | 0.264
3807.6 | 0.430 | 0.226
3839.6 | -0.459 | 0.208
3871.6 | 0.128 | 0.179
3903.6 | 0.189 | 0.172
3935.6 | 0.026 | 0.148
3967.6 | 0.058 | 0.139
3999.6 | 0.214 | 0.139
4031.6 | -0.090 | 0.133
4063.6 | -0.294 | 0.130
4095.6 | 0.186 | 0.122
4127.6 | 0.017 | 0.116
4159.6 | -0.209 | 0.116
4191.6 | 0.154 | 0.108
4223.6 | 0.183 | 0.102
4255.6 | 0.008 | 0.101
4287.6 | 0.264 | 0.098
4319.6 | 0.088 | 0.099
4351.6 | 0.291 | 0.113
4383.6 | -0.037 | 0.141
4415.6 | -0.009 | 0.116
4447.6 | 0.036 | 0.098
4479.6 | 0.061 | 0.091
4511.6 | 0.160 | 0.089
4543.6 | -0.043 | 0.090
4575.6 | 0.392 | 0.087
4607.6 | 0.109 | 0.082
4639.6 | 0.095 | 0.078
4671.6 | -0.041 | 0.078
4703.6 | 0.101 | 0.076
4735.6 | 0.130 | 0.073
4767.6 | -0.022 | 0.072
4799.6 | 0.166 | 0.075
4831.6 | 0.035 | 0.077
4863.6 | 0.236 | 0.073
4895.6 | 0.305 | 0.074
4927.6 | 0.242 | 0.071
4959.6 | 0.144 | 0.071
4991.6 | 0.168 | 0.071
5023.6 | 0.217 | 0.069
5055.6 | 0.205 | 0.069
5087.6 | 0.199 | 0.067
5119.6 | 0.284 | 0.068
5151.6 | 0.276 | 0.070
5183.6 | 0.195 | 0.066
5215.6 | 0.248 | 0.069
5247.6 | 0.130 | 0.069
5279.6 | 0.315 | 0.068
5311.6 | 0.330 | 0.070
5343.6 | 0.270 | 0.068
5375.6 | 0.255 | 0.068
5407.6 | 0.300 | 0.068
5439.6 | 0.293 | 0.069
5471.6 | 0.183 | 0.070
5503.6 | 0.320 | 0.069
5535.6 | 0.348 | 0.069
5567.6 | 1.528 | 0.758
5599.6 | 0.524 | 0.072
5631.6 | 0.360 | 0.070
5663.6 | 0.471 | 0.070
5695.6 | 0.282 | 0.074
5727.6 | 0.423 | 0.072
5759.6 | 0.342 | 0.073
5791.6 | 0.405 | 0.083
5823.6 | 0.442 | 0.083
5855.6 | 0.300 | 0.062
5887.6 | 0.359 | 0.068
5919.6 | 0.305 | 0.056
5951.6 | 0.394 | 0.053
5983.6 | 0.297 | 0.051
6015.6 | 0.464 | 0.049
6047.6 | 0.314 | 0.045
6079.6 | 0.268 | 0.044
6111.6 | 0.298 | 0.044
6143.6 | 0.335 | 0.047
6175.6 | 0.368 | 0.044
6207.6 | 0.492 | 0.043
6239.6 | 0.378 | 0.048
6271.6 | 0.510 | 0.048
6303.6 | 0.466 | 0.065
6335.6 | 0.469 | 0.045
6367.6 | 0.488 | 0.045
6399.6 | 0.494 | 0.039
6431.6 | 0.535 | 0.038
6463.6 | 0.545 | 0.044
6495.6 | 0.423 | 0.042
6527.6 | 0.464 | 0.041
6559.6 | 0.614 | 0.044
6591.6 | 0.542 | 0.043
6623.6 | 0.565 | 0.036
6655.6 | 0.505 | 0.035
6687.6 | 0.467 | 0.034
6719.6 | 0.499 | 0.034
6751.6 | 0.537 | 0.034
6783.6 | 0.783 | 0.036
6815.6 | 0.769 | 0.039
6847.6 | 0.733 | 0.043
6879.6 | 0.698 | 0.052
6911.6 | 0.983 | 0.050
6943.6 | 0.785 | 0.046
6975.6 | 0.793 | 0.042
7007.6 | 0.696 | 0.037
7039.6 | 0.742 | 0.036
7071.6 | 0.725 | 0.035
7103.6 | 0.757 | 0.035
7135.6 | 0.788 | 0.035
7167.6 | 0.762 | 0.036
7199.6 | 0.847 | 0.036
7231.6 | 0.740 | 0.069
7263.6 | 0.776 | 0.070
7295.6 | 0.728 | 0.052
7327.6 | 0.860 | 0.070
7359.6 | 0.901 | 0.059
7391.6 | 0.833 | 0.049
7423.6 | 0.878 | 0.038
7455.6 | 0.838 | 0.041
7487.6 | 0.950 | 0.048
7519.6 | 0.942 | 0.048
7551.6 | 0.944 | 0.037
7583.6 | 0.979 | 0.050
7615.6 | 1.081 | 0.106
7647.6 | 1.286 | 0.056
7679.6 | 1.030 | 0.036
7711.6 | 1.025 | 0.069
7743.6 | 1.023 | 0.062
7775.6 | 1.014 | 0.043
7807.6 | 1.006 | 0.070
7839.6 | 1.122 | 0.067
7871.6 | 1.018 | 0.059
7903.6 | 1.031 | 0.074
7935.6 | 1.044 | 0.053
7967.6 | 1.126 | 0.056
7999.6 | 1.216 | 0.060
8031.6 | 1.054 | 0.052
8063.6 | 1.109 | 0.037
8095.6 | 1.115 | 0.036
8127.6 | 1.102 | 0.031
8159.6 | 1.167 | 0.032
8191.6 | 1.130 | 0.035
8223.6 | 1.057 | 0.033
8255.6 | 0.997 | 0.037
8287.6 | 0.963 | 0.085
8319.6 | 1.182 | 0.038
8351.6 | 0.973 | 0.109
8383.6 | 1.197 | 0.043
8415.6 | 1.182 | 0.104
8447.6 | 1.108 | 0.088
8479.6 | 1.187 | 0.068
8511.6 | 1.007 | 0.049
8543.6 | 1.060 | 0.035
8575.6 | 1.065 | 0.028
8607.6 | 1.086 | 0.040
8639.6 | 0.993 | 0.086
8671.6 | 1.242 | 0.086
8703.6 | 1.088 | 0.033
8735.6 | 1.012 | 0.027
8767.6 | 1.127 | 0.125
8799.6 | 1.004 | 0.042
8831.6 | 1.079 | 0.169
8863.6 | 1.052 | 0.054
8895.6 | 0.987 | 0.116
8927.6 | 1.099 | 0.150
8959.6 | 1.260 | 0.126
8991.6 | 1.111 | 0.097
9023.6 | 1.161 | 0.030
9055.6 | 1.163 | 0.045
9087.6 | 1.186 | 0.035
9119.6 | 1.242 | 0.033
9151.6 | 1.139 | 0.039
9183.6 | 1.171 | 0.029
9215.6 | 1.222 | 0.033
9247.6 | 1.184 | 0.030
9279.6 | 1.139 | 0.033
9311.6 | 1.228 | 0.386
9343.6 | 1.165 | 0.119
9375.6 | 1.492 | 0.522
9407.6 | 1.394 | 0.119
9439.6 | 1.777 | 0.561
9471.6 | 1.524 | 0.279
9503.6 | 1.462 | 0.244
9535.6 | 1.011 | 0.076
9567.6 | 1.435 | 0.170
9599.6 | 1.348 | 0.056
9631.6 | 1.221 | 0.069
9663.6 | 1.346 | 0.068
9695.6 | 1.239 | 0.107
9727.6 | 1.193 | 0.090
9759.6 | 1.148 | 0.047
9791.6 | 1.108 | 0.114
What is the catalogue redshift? 0.70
